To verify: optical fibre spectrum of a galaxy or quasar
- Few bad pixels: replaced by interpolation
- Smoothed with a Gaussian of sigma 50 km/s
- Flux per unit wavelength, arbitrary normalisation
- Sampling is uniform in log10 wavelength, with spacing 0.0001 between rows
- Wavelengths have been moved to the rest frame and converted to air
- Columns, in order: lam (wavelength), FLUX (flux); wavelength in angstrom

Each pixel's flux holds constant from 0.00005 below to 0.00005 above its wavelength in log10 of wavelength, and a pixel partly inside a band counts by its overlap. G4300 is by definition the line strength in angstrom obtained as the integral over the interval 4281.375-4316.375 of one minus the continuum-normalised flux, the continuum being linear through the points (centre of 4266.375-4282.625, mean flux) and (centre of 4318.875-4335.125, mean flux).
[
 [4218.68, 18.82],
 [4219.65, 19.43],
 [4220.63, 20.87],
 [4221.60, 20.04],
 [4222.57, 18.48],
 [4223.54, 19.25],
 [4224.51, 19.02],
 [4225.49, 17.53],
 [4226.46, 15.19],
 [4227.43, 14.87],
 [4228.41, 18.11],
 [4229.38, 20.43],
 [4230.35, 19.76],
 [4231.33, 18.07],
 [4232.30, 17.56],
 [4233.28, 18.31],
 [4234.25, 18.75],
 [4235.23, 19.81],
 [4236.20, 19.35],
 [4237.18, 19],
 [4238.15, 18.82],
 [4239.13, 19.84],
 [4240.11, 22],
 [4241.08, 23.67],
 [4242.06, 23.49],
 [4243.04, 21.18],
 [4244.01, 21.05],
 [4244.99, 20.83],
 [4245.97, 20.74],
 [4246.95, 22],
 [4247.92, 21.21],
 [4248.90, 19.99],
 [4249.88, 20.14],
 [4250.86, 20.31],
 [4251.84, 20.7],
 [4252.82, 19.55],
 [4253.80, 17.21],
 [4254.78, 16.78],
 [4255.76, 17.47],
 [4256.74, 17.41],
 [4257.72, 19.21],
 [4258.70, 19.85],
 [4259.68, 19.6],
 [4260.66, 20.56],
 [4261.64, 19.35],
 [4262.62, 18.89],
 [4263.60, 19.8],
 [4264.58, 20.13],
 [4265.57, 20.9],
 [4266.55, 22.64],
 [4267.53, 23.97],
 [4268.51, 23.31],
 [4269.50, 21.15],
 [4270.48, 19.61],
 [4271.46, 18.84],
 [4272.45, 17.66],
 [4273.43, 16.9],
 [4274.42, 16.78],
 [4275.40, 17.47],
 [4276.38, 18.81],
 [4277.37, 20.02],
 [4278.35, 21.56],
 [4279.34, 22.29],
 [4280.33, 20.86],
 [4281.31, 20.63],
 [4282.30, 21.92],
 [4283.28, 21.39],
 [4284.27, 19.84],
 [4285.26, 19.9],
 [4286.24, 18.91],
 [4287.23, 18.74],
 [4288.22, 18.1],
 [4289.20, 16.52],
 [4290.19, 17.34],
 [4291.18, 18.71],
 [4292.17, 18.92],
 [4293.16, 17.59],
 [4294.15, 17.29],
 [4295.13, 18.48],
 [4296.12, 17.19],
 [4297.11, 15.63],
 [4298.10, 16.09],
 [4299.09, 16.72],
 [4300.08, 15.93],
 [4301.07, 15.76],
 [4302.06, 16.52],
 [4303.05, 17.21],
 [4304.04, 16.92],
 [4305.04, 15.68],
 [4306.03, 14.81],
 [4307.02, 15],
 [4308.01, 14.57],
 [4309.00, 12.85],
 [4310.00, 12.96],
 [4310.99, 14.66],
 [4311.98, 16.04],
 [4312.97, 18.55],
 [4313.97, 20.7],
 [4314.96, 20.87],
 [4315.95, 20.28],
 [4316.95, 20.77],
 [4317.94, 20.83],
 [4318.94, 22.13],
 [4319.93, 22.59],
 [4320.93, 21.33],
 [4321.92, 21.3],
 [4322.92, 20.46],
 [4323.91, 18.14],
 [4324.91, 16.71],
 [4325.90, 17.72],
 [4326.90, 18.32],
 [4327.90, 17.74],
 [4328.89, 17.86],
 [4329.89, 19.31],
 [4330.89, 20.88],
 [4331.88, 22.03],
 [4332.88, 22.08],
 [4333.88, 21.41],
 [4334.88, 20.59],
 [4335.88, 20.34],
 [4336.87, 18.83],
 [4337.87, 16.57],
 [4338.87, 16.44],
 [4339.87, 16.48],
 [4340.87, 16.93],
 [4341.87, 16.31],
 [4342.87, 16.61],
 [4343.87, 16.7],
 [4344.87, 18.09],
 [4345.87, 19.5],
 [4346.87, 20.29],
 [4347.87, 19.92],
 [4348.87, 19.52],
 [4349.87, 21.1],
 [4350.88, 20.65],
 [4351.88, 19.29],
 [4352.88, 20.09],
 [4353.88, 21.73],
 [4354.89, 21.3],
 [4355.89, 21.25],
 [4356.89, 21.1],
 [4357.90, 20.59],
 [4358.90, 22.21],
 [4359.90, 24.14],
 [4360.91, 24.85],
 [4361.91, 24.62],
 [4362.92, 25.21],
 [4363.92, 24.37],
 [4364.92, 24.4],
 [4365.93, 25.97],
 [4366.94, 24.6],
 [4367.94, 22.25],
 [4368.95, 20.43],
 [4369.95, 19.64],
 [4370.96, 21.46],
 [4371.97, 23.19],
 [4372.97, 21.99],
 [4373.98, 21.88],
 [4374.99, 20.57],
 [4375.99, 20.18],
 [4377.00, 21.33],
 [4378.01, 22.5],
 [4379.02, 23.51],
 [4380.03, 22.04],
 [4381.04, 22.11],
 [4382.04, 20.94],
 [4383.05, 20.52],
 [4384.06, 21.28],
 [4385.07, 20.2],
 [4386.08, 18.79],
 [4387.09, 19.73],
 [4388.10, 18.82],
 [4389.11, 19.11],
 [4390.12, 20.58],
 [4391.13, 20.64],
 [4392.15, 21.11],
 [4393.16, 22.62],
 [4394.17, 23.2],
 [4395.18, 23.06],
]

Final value 4.66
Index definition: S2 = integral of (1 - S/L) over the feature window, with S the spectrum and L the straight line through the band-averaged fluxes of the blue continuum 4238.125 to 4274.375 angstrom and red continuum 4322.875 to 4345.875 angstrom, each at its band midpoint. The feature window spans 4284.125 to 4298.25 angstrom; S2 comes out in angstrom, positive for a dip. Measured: 1.08 angstrom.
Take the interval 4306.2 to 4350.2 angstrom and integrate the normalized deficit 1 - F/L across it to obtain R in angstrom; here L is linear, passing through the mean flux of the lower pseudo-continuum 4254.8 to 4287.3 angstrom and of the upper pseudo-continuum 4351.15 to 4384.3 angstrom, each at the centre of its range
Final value 5.3 angstrom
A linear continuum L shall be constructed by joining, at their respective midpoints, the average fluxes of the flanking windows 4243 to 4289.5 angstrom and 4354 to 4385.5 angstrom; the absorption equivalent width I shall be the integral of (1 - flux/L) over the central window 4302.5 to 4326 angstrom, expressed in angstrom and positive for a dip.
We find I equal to 3.3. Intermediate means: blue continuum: 19.9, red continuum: 22.3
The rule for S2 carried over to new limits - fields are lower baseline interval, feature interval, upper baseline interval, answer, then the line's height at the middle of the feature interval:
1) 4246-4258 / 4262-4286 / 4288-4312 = -3.01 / 18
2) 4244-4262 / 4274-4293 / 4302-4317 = -1.42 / 18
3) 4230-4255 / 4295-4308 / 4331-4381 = 2.75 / 20.5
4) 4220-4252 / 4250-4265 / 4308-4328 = 0.22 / 19.4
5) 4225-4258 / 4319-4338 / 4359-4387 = 1.34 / 21.3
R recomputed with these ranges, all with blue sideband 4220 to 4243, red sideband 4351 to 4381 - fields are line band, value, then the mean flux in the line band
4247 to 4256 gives 0.1 angstrom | 19.4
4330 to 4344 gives 1.8 angstrom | 18.8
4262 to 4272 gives -0.4 angstrom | 20.9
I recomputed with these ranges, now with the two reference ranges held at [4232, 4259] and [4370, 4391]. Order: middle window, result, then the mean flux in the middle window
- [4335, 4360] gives 1.6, 19.4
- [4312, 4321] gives -0.1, 20.6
